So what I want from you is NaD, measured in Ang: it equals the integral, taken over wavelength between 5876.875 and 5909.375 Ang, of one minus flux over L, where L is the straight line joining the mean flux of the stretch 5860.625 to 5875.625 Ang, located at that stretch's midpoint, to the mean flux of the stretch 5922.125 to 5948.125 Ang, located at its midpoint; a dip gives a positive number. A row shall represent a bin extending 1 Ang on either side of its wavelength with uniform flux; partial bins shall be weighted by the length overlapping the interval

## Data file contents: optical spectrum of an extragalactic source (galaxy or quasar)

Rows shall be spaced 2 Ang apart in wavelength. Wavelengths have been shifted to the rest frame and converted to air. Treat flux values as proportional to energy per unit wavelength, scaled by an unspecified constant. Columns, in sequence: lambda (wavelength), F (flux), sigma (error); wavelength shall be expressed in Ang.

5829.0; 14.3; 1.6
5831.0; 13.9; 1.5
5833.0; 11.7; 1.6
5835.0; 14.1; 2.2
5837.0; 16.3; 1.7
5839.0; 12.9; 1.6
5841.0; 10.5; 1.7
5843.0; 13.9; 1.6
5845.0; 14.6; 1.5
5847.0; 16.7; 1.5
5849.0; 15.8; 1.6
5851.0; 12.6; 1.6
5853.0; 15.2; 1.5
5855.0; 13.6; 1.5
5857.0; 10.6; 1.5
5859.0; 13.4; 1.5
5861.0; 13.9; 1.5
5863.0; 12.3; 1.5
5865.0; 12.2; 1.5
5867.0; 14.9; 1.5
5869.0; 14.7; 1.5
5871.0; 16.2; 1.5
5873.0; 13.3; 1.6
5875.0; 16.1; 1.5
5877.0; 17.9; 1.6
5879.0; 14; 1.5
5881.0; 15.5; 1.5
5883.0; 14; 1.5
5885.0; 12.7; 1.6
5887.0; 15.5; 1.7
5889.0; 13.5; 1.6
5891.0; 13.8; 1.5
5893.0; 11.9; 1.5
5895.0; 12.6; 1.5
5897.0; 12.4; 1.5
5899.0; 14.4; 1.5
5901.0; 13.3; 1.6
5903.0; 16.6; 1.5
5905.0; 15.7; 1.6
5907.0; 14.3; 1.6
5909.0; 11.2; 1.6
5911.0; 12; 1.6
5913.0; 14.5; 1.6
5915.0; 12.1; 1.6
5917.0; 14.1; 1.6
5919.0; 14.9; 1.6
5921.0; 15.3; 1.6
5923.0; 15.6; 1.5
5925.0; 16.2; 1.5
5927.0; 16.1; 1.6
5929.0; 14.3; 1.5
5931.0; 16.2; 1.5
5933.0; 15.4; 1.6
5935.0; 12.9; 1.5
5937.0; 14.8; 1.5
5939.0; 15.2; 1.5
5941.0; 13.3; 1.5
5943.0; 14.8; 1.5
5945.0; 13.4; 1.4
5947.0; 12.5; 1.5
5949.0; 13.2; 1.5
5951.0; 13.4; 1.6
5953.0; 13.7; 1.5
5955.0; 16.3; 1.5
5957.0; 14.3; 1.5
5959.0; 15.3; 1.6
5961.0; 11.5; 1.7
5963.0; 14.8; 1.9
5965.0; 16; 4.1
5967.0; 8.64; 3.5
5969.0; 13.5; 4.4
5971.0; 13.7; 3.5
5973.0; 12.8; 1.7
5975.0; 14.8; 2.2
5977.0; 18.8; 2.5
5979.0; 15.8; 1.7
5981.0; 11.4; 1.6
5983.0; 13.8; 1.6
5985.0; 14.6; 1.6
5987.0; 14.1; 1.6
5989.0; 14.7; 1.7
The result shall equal 0.7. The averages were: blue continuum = 14.2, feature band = 14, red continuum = 14.7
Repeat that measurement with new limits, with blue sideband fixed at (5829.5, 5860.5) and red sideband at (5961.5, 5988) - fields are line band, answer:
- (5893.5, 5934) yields -1.3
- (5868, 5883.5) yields -1.6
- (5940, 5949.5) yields 0.3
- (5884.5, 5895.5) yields 0.3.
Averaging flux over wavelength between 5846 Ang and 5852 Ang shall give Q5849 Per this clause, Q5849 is 15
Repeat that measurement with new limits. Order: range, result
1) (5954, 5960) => 15.3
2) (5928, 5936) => 14.7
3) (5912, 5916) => 13.3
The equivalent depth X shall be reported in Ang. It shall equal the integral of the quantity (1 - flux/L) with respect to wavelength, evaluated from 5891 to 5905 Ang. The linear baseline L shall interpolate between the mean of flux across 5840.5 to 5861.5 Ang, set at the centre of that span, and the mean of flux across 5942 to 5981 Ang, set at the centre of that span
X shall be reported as 0.2 Ang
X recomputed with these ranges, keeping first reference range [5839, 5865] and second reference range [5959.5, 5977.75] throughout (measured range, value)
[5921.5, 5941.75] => -1.94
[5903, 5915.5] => 0.04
